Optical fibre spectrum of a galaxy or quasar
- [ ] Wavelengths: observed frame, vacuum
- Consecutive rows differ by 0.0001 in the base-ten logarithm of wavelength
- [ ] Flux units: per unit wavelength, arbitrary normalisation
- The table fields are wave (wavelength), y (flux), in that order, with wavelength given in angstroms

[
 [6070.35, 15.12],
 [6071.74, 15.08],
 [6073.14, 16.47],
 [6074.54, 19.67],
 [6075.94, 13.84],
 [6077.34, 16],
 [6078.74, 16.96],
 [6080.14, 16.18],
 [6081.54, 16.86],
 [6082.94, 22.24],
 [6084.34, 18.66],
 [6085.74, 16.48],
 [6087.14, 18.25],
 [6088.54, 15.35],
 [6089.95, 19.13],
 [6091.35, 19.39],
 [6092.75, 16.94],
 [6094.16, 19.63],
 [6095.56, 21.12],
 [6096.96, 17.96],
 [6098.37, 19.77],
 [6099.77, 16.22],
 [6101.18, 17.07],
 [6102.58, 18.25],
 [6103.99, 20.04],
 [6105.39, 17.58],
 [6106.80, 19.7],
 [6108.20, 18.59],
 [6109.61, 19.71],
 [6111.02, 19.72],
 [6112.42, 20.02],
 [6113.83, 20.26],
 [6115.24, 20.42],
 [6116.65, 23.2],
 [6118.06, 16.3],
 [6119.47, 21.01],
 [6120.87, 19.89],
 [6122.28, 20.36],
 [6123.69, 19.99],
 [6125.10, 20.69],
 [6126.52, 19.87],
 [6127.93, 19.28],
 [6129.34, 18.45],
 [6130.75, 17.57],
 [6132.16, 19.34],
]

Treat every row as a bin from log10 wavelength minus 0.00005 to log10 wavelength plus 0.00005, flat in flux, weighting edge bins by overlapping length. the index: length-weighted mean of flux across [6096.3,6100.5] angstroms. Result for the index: 17.9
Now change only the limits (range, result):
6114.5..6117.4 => 21.7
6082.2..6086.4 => 19.1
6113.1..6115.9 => 20.3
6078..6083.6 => 18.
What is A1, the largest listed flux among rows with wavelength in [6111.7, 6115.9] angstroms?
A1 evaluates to 20.42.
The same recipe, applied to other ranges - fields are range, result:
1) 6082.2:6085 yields 22.24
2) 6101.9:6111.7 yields 20.04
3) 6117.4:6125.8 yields 21.01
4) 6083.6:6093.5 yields 19.39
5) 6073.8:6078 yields 19.67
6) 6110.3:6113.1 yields 20.02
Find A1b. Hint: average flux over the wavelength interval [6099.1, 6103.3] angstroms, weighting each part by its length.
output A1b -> 17.2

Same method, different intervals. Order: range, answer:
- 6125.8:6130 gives 19.2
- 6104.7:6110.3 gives 18.9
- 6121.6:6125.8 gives 20.3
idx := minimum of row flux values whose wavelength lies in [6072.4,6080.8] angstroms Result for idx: 13.84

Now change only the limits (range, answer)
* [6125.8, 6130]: 18.45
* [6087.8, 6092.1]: 15.35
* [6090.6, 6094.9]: 16.94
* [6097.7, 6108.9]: 16.22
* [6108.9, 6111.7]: 19.71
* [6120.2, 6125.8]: 19.89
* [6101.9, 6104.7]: 18.25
